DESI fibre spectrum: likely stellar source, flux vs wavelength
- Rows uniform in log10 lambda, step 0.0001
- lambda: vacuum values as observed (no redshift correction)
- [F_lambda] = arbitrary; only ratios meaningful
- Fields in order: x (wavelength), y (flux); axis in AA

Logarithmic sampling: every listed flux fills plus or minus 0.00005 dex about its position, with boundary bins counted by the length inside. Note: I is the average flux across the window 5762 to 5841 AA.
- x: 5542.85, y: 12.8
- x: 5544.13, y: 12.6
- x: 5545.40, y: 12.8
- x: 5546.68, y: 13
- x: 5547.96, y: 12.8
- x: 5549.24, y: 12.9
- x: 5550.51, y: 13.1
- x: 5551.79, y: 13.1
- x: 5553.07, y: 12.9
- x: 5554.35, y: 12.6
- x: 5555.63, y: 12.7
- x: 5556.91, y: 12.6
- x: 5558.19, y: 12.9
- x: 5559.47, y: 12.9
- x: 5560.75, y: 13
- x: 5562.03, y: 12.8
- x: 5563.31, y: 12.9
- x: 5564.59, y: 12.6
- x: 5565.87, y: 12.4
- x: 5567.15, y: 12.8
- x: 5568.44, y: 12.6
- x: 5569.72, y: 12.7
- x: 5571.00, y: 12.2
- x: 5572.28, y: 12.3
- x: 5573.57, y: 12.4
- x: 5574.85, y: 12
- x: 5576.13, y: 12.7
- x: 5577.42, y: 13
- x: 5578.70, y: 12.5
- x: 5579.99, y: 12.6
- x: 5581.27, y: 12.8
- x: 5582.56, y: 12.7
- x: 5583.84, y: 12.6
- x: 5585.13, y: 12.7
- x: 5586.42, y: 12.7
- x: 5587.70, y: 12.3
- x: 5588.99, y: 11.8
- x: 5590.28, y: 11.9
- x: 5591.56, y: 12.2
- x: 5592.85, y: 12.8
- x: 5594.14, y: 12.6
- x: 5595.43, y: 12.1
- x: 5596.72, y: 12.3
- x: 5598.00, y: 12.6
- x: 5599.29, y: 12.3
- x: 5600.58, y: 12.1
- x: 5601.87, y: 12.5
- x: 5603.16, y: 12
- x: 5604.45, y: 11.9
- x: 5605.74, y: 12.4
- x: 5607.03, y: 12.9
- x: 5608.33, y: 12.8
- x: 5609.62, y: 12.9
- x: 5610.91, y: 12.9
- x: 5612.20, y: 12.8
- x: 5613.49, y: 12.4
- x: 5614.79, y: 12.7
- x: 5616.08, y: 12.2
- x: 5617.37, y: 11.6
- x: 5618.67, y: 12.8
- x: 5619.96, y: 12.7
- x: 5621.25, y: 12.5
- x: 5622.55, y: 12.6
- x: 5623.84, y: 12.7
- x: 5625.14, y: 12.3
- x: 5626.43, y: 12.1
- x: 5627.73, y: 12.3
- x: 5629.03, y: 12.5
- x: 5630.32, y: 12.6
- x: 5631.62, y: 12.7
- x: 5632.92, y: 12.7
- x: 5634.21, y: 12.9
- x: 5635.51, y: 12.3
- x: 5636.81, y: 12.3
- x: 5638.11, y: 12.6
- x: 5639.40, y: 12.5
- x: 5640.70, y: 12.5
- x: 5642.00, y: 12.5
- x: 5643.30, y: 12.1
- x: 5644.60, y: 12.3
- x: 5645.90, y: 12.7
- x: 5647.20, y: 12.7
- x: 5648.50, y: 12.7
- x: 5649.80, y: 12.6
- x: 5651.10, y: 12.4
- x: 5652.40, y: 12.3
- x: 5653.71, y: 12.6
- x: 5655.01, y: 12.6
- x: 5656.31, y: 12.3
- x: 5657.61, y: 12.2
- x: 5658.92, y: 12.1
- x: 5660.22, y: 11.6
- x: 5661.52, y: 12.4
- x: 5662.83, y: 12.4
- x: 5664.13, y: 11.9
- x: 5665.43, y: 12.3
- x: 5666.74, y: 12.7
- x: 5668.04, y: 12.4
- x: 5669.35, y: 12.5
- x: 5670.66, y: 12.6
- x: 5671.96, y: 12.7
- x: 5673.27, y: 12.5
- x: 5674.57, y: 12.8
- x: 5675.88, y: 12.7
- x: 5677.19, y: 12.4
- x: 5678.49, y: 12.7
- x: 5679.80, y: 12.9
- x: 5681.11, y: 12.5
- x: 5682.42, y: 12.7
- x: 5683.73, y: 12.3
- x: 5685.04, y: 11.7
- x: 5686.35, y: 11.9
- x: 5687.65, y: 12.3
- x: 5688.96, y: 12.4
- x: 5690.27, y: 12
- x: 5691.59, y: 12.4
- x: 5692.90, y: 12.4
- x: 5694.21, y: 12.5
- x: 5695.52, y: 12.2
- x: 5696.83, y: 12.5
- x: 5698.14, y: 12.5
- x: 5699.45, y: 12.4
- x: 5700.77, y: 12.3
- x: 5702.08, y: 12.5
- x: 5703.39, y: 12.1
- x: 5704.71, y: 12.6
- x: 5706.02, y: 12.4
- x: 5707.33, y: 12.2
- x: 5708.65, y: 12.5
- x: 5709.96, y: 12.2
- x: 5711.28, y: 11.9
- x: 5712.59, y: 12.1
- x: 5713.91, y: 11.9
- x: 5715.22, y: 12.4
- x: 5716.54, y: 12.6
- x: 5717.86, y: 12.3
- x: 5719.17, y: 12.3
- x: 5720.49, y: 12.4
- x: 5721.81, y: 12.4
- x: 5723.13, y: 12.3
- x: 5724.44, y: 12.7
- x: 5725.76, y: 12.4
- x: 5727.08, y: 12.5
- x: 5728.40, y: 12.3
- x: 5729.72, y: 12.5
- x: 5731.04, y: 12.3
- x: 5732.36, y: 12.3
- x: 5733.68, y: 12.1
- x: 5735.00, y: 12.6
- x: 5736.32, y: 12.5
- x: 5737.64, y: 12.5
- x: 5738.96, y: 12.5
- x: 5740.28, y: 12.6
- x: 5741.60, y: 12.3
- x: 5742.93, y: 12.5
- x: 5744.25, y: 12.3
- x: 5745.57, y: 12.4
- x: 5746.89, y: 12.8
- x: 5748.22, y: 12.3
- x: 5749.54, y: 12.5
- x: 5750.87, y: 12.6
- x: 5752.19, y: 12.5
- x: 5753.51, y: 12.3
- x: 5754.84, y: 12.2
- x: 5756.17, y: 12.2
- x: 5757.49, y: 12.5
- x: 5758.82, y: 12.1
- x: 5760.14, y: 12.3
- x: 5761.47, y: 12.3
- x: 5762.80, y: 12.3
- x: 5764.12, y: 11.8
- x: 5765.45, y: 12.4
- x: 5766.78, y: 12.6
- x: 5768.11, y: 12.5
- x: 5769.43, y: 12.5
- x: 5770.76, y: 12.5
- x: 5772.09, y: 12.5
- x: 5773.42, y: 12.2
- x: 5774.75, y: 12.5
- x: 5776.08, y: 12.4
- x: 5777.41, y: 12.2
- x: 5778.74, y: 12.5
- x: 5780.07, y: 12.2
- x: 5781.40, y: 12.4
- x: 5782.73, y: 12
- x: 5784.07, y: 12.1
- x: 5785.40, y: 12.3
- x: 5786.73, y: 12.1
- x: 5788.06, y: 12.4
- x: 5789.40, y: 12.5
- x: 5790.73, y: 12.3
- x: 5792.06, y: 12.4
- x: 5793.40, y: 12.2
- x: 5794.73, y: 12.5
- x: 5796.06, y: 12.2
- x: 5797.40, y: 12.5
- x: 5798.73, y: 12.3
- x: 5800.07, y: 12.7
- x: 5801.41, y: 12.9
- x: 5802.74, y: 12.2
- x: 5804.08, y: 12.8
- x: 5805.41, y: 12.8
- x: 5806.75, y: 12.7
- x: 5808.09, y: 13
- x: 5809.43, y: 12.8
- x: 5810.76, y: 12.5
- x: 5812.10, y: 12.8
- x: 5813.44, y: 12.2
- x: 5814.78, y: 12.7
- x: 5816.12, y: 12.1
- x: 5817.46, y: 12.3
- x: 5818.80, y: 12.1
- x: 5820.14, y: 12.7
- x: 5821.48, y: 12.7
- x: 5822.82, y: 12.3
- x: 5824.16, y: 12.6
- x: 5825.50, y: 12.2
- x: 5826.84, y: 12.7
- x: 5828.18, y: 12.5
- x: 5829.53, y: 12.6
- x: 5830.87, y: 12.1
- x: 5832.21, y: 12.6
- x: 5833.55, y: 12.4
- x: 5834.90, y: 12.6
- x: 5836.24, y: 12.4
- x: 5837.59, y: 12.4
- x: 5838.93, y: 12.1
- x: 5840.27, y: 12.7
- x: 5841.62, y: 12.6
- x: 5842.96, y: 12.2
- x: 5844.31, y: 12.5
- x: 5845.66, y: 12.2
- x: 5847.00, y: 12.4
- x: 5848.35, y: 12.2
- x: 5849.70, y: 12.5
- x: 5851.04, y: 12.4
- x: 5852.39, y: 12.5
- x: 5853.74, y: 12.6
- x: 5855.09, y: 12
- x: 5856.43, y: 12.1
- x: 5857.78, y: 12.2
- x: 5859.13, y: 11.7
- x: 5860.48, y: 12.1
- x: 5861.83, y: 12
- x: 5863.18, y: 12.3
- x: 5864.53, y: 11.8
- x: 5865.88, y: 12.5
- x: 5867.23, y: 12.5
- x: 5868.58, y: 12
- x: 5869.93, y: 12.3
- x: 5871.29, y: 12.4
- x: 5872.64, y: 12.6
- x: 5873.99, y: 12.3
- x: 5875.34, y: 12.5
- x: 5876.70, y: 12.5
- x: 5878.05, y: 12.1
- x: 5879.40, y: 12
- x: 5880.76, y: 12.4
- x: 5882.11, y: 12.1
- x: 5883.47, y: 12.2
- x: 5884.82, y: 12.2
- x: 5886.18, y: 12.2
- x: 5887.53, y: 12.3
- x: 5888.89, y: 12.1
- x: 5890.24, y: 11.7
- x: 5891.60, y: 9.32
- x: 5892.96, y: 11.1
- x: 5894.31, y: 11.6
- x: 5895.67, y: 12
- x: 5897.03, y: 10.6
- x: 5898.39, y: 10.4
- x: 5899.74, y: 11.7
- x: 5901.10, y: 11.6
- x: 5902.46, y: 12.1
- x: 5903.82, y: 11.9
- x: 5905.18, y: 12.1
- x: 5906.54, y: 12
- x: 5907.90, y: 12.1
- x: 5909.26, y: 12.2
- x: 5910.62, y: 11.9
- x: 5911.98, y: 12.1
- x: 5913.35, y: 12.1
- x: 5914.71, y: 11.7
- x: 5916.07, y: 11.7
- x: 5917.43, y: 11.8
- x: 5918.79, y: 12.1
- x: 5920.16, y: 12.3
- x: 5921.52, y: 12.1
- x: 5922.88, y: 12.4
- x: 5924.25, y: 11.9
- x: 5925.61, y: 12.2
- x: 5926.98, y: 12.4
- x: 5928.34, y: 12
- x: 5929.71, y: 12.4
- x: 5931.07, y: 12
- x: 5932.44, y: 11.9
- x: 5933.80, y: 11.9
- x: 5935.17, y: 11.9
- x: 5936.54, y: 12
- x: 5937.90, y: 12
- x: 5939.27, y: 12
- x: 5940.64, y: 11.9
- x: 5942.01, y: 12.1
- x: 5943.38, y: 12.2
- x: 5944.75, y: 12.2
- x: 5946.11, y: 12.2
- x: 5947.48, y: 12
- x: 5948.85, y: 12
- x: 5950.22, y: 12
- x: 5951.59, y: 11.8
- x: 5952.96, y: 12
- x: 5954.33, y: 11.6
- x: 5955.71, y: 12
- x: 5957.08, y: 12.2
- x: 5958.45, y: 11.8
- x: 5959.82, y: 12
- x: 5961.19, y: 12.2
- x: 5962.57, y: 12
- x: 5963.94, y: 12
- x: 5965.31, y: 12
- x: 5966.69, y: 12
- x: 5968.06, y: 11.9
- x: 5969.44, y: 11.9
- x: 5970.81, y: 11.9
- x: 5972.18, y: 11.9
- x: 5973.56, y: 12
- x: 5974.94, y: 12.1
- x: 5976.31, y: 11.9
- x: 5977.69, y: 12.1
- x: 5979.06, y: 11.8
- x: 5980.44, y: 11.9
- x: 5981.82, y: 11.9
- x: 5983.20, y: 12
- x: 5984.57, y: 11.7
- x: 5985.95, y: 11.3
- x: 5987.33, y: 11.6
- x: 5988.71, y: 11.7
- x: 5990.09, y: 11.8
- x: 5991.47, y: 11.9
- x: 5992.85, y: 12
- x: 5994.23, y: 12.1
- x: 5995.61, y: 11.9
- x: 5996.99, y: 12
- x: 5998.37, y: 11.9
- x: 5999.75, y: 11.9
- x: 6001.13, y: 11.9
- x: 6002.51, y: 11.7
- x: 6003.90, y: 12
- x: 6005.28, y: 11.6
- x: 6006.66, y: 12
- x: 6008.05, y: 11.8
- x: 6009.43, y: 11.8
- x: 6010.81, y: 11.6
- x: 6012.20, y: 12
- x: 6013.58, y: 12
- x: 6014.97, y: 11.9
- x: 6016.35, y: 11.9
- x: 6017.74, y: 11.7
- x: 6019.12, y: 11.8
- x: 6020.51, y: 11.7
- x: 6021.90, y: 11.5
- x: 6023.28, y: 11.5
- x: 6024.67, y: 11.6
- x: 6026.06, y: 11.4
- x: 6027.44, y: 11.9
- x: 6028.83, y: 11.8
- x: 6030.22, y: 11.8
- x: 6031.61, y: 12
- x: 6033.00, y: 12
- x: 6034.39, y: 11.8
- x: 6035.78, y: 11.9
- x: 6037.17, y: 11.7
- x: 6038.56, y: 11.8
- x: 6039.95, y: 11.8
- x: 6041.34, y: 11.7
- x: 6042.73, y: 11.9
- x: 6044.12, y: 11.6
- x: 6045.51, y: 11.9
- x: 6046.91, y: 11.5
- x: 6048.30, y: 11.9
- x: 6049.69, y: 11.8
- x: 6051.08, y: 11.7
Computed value 12.4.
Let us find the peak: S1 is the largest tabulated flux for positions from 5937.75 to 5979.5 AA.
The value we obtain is 12.2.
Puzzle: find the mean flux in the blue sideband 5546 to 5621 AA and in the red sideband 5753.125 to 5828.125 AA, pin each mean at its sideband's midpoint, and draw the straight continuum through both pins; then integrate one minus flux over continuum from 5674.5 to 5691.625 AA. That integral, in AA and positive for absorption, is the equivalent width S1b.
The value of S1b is 0.1 AA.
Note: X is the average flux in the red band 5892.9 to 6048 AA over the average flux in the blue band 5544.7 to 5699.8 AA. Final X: 0.95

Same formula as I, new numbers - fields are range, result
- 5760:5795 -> 12.3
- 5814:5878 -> 12.4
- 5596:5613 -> 12.5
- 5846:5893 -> 12.1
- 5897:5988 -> 11.9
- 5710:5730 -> 12.3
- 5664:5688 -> 12.5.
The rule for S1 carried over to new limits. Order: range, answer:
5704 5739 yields 12.7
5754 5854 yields 13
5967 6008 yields 12.1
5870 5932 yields 12.6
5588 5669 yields 12.9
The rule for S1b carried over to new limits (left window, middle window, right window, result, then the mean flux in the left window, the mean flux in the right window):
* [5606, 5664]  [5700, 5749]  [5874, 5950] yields -0.3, 12.5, 11.9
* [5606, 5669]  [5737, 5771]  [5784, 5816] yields 0.3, 12.5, 12.5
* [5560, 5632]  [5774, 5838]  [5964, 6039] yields -1.5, 12.5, 11.8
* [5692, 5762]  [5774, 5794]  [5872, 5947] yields -0.1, 12.4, 12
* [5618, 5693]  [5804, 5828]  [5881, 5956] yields -0.9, 12.4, 11.9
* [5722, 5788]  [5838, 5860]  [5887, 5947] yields -0.4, 12.4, 11.9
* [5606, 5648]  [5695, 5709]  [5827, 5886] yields 0.1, 12.5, 12.3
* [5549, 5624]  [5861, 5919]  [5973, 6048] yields 0.5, 12.6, 11.8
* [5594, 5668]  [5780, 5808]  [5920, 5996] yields -0.5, 12.4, 12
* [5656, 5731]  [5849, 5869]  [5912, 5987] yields -0.2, 12.4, 12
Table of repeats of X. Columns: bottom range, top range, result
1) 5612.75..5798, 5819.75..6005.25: 0.97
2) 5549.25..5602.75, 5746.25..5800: 0.98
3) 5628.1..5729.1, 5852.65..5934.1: 0.97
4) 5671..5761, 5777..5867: 1.00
